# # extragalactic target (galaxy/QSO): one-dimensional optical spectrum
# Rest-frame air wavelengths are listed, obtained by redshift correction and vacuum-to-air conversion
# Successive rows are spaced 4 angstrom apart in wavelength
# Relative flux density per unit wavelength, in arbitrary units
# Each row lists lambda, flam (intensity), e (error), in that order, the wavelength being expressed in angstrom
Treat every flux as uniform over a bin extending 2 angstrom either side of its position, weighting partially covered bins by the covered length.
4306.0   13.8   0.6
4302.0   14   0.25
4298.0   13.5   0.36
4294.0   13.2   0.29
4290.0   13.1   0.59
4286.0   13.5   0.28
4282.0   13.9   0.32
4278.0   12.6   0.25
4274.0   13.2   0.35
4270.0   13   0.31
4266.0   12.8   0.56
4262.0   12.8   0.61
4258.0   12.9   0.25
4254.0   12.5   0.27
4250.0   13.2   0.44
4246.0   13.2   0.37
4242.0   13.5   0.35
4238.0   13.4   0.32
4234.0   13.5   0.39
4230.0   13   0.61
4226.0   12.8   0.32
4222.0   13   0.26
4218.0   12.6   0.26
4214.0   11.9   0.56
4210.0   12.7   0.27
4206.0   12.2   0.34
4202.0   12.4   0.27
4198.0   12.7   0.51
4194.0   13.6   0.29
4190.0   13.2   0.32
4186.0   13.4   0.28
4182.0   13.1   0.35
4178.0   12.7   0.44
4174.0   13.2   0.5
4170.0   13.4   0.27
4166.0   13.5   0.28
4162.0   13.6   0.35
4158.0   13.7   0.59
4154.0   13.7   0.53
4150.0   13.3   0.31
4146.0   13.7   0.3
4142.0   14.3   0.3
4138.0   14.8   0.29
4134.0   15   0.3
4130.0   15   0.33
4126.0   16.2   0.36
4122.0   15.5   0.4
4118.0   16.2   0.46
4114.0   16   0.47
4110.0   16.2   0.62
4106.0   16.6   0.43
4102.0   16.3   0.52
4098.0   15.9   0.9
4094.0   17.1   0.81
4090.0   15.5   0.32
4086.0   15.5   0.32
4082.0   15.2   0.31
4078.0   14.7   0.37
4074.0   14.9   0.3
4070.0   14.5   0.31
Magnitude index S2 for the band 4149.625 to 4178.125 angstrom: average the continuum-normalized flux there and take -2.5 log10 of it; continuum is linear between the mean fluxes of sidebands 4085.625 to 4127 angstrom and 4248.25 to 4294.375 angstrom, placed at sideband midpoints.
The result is 0.123 mag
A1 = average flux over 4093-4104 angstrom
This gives 16.4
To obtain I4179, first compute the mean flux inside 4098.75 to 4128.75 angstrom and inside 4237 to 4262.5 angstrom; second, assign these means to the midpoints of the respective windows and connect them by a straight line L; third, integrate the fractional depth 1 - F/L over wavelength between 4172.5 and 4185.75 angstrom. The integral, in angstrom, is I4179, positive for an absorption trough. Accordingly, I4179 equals 1.45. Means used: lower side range 16.1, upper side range 13.1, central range 13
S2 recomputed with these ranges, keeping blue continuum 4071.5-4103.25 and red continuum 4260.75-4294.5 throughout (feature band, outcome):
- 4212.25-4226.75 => 0.11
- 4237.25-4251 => 0.02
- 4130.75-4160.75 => 0.06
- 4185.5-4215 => 0.11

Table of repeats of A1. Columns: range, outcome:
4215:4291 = 13.1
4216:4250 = 13.1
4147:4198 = 13.3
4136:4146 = 14.4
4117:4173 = 14.4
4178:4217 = 12.8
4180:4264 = 12.9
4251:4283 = 12.9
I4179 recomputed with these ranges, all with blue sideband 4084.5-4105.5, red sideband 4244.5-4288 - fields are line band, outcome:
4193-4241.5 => 3.82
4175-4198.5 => 2.15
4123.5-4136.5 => 0.09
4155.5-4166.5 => 0.97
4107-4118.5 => -0.27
